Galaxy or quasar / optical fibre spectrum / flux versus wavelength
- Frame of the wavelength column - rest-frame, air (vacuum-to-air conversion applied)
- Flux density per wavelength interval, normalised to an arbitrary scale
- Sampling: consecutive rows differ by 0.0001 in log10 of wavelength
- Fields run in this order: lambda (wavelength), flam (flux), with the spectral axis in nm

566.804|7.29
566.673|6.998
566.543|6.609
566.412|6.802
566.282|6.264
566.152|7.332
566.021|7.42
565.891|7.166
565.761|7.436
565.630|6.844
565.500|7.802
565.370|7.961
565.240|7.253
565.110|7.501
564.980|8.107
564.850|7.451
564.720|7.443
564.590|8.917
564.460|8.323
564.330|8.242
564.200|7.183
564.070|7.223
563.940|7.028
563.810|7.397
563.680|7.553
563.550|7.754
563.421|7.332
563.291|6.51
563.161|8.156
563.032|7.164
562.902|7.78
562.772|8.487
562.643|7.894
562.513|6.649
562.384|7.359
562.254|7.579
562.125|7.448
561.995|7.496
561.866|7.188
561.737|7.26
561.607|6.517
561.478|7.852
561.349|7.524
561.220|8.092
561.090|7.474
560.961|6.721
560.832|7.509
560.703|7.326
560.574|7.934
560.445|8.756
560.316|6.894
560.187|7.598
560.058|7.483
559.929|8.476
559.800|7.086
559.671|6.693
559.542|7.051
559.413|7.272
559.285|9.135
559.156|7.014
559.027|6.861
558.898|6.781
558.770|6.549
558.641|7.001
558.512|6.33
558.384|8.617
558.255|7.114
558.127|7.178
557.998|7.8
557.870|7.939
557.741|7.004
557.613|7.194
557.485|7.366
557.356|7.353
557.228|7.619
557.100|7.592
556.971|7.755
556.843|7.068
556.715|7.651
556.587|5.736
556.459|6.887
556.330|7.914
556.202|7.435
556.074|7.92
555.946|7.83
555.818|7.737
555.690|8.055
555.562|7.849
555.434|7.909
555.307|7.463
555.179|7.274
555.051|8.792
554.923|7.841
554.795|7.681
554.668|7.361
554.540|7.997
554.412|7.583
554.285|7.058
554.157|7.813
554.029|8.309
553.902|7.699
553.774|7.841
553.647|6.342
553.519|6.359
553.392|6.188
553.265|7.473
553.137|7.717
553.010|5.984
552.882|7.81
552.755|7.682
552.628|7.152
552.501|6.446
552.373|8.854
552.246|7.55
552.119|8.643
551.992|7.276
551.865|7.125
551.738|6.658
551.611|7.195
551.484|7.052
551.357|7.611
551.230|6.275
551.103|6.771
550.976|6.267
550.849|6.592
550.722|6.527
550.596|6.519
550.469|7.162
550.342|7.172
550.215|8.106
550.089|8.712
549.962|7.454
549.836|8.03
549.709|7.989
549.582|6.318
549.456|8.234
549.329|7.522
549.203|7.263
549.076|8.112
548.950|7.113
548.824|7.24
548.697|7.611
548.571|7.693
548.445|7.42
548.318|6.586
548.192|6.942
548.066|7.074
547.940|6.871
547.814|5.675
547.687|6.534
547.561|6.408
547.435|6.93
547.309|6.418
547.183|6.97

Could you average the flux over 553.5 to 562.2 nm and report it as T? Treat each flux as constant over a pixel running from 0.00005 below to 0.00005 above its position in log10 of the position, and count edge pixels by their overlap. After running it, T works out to 7.47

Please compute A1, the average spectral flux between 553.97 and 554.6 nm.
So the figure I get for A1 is 7.74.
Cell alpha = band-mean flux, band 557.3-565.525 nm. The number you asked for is 7.48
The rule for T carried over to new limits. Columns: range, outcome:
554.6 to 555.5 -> 7.77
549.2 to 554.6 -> 7.31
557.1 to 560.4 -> 7.35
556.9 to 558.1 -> 7.5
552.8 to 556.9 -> 7.46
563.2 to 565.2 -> 7.6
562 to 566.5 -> 7.49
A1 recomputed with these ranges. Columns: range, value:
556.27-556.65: 6.82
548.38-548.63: 7.54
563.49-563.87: 7.56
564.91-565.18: 7.8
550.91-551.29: 6.43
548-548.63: 7.14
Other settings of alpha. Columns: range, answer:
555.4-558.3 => 7.47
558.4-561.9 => 7.37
